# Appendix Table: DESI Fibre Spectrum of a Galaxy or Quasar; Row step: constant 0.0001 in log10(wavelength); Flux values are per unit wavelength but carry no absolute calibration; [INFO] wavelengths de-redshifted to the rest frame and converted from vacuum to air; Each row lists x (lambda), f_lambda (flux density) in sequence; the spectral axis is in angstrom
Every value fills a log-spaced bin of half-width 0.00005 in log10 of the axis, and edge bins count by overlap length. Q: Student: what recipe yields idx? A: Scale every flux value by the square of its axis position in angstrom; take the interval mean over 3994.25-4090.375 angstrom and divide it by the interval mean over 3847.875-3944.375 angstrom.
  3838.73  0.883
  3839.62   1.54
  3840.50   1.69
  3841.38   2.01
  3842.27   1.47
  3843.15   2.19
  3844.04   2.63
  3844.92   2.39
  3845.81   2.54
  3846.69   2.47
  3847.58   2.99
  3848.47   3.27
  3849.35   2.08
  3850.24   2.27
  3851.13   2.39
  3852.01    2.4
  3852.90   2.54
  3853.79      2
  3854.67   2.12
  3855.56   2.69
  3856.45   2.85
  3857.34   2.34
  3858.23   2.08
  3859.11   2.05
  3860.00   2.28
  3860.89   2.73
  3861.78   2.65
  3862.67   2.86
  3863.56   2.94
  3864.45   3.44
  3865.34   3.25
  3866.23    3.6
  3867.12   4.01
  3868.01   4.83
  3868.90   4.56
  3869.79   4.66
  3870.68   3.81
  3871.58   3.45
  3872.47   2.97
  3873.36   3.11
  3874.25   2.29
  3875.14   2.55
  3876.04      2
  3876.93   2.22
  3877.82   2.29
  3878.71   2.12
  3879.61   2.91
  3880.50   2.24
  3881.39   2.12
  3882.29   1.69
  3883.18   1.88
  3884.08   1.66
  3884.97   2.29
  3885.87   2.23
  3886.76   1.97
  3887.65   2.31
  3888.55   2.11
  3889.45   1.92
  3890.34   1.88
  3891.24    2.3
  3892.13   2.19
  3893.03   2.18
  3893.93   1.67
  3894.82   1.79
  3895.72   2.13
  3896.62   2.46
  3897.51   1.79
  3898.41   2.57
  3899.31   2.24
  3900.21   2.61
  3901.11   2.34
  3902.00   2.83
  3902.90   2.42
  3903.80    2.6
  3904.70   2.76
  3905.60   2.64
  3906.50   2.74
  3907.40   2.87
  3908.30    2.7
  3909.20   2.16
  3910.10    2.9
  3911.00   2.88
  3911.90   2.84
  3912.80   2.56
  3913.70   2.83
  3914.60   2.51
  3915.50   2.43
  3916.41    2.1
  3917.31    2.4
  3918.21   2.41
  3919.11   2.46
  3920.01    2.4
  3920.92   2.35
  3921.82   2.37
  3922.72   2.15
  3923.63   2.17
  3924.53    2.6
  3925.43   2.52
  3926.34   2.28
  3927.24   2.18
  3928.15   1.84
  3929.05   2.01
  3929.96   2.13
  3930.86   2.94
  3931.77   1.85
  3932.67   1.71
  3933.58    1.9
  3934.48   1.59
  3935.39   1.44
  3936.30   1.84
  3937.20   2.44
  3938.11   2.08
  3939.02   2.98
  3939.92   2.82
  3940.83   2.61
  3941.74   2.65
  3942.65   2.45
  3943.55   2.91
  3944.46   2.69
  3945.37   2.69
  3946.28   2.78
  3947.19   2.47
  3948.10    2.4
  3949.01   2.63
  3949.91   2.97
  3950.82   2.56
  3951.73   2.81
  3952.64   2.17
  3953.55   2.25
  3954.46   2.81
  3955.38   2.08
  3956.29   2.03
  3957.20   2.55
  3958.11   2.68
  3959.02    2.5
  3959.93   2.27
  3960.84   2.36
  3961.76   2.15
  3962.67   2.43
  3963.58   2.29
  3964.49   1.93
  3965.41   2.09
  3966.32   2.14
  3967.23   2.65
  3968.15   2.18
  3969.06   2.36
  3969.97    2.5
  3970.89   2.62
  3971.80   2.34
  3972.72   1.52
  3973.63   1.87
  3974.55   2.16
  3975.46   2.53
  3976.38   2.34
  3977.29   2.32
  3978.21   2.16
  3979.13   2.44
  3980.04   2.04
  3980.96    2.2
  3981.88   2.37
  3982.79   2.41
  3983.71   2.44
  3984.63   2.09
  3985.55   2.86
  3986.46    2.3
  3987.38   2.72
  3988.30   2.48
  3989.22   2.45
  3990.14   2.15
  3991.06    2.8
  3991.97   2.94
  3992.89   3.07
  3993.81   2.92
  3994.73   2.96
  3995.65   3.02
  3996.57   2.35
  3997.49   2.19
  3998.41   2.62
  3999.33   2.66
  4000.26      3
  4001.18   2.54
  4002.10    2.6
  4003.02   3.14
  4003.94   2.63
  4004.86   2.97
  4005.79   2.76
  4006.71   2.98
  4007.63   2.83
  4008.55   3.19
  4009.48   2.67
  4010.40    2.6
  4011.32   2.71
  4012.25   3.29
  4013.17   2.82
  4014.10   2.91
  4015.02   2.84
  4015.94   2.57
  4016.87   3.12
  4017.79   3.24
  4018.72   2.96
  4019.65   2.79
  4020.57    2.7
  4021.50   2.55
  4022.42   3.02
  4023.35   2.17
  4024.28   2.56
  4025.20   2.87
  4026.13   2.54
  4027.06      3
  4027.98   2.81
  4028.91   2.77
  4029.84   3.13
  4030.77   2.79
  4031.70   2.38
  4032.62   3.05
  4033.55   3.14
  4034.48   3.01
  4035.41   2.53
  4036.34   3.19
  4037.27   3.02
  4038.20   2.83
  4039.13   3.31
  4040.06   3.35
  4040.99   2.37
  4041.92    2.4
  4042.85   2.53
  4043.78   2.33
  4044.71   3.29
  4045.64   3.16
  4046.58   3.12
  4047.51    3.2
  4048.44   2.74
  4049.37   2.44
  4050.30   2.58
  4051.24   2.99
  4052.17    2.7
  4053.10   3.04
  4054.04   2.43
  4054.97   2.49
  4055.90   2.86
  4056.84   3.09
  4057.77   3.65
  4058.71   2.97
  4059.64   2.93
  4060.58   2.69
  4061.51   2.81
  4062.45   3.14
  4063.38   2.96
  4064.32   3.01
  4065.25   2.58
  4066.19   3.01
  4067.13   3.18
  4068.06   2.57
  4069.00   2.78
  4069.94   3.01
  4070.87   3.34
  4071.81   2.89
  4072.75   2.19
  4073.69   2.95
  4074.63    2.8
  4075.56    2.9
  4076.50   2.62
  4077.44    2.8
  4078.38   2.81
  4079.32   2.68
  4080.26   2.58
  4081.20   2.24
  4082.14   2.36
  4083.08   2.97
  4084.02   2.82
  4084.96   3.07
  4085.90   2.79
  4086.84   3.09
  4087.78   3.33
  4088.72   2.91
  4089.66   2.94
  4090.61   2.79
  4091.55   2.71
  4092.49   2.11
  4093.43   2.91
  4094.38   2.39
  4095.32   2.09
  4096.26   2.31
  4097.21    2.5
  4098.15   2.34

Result 1.23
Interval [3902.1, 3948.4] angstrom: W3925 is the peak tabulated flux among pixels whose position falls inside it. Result 2.98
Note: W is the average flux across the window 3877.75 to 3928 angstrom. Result 2.34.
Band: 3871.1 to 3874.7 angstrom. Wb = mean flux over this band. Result 2.96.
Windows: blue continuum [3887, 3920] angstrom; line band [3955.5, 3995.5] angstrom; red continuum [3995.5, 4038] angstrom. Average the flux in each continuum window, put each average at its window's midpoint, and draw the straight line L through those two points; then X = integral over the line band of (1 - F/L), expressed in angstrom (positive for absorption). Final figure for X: 4.1 angstrom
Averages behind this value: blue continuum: 2.4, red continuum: 2.81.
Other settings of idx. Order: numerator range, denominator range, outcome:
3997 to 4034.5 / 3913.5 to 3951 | 1.24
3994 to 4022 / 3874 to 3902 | 1.38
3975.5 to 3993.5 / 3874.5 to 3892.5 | 1.21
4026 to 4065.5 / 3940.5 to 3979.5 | 1.25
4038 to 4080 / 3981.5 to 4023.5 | 1.07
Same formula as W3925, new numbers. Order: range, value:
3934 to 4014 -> 3.29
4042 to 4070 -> 3.65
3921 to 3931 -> 2.94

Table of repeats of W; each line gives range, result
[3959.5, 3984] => 2.26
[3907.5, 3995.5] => 2.4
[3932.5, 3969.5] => 2.38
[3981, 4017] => 2.71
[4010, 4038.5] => 2.84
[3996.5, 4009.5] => 2.76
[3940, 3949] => 2.63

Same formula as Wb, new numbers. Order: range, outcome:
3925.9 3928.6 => 2.1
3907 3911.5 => 2.7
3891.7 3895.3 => 1.96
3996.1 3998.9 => 2.39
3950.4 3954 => 2.45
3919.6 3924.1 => 2.29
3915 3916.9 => 2.27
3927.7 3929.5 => 1.93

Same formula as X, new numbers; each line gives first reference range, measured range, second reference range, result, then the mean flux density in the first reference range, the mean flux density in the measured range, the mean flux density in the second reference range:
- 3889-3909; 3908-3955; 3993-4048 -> 1.14 angstrom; 2.34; 2.41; 2.83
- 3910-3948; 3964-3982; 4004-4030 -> 2.54 angstrom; 2.38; 2.24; 2.83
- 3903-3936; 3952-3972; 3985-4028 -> 1.71 angstrom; 2.36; 2.34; 2.76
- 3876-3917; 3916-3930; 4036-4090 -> 0.78 angstrom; 2.33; 2.28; 2.86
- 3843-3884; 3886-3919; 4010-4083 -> 4.33 angstrom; 2.73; 2.39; 2.83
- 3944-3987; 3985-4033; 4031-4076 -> -2.73 angstrom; 2.37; 2.77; 2.87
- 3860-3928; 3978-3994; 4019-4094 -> 1.32 angstrom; 2.57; 2.49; 2.83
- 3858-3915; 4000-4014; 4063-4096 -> -0.72 angstrom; 2.6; 2.85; 2.77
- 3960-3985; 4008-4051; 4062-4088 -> -4.41 angstrom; 2.26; 2.84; 2.83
